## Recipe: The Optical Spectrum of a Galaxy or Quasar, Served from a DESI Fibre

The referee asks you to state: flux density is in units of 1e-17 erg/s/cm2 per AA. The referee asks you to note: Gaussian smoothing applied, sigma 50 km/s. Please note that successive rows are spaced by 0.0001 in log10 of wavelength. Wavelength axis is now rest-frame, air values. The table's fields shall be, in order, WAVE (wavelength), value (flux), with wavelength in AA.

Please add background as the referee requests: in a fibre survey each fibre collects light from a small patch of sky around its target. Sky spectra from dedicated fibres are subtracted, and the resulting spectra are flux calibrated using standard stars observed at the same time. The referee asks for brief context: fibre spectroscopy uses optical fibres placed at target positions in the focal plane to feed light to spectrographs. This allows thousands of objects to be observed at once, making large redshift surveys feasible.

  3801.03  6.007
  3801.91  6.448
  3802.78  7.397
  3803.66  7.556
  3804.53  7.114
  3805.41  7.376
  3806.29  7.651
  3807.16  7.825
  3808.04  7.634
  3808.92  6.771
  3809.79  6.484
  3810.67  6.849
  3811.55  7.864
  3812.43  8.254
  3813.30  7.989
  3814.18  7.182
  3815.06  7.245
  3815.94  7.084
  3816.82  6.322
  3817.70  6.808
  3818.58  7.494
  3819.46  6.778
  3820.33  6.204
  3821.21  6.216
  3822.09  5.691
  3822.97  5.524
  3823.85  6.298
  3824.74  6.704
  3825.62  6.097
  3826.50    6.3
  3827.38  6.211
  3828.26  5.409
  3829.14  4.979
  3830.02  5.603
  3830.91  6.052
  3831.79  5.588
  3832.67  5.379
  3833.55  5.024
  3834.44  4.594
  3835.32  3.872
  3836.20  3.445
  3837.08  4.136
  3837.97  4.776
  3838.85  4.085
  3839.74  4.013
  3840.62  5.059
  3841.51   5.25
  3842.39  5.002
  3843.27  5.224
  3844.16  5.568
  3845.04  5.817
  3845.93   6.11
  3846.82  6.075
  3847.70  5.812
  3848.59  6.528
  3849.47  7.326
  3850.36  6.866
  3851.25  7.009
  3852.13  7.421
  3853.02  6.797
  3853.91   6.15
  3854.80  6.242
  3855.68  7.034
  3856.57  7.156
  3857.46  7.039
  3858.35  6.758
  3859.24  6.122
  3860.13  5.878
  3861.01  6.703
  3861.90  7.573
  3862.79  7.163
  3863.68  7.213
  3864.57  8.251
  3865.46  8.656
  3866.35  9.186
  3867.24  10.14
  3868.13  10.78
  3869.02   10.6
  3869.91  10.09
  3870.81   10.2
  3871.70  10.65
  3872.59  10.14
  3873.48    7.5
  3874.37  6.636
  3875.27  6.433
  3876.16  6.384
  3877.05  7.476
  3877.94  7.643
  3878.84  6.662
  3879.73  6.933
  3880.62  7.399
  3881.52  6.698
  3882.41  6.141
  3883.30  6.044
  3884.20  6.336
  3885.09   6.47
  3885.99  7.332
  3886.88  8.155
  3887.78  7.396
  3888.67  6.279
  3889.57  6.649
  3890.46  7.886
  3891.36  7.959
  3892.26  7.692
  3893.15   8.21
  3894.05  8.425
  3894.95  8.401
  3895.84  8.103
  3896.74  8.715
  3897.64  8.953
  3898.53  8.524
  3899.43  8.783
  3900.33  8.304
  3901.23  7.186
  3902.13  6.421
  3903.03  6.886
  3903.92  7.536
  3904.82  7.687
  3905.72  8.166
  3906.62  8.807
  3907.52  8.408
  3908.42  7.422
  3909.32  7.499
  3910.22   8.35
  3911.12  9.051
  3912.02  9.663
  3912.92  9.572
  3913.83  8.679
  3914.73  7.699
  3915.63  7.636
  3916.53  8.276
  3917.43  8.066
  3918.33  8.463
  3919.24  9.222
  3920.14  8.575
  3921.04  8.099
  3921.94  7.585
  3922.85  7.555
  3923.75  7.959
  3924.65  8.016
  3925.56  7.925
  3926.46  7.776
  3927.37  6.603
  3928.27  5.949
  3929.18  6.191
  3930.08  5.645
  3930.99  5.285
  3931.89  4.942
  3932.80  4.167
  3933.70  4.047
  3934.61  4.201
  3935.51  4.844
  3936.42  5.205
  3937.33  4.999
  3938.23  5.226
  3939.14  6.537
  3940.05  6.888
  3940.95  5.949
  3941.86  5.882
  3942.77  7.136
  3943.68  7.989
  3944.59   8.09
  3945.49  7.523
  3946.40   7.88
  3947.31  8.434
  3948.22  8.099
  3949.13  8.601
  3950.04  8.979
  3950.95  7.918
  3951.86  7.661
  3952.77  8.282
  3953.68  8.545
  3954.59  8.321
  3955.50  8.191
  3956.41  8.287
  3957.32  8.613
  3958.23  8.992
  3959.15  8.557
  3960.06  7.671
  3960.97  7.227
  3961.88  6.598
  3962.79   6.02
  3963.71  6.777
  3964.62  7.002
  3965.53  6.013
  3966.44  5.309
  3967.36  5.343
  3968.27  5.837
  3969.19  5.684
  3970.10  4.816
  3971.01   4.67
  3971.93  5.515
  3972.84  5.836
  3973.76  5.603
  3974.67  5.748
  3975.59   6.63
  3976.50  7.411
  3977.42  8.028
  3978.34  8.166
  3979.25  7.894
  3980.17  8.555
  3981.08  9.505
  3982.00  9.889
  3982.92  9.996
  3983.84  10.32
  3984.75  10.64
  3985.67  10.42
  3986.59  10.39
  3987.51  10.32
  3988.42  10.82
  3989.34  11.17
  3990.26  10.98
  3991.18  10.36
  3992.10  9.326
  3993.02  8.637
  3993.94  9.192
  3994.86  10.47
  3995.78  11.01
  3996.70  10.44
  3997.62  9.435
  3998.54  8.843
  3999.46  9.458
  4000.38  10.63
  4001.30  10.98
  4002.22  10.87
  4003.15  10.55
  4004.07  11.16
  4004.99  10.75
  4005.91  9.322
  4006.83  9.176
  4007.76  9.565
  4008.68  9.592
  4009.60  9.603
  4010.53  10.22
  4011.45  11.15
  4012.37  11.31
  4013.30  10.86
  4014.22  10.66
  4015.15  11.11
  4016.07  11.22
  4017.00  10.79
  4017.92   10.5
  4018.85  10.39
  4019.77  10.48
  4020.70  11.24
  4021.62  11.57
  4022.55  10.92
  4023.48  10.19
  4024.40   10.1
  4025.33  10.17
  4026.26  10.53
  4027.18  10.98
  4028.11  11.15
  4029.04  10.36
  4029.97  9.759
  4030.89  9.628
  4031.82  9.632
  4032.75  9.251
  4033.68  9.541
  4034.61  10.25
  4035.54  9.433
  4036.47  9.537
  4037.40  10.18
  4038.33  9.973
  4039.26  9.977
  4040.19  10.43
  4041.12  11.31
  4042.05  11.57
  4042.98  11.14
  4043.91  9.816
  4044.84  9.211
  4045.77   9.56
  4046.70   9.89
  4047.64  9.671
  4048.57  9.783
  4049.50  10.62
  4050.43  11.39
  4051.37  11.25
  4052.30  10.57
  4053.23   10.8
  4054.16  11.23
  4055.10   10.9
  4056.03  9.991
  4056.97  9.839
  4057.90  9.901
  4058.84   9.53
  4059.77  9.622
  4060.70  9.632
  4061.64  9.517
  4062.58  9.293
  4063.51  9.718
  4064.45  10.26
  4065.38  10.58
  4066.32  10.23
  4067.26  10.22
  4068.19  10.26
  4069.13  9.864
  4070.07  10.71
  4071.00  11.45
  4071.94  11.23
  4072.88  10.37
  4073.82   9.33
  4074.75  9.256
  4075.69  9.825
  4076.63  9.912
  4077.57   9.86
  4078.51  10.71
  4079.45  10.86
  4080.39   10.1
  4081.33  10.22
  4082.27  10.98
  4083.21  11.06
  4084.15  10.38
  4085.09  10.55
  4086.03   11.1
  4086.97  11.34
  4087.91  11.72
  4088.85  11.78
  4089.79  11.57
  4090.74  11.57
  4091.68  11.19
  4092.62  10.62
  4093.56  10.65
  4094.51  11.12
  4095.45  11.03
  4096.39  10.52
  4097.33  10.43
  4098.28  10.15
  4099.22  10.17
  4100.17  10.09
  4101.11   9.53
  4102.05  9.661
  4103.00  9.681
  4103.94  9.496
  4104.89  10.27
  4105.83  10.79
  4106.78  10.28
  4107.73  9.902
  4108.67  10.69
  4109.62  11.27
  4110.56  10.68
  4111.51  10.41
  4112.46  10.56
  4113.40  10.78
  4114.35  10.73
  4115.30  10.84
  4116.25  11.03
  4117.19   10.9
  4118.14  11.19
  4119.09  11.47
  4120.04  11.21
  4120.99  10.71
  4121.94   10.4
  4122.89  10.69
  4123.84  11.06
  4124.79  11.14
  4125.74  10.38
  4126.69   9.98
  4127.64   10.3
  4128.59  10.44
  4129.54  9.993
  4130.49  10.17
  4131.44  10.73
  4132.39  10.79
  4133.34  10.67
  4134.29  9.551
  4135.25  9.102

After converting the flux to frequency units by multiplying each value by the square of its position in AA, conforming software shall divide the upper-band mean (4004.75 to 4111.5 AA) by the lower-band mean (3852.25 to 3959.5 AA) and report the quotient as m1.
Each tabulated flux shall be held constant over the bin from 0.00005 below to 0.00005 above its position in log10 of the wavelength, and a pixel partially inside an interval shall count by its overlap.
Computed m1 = 1.5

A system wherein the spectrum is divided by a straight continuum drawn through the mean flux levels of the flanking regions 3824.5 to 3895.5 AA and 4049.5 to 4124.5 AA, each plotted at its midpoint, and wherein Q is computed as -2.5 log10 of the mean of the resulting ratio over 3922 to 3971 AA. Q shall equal 0.20 mag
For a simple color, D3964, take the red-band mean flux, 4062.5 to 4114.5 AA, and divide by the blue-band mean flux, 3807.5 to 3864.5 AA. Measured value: 1.69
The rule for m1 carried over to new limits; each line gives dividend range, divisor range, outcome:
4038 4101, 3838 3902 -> 1.59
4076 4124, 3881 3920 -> 1.50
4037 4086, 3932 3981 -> 1.58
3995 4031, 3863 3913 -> 1.39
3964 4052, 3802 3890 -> 1.53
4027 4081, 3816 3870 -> 1.77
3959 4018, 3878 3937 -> 1.26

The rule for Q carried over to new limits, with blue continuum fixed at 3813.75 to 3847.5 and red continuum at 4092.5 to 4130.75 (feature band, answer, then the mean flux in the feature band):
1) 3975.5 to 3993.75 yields -0.145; 9.53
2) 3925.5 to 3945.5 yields 0.244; 5.98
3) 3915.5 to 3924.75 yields -0.134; 8.16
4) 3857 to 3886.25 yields -0.212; 7.73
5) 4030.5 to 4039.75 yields -0.061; 9.73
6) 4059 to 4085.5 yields -0.039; 10.2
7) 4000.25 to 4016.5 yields -0.197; 10.5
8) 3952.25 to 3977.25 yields 0.170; 6.81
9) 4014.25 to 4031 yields -0.184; 10.6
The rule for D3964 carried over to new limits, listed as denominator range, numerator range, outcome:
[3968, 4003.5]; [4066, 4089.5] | 1.19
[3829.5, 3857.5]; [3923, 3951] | 1.16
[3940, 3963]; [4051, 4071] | 1.31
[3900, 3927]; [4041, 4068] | 1.27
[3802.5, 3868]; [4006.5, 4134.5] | 1.61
